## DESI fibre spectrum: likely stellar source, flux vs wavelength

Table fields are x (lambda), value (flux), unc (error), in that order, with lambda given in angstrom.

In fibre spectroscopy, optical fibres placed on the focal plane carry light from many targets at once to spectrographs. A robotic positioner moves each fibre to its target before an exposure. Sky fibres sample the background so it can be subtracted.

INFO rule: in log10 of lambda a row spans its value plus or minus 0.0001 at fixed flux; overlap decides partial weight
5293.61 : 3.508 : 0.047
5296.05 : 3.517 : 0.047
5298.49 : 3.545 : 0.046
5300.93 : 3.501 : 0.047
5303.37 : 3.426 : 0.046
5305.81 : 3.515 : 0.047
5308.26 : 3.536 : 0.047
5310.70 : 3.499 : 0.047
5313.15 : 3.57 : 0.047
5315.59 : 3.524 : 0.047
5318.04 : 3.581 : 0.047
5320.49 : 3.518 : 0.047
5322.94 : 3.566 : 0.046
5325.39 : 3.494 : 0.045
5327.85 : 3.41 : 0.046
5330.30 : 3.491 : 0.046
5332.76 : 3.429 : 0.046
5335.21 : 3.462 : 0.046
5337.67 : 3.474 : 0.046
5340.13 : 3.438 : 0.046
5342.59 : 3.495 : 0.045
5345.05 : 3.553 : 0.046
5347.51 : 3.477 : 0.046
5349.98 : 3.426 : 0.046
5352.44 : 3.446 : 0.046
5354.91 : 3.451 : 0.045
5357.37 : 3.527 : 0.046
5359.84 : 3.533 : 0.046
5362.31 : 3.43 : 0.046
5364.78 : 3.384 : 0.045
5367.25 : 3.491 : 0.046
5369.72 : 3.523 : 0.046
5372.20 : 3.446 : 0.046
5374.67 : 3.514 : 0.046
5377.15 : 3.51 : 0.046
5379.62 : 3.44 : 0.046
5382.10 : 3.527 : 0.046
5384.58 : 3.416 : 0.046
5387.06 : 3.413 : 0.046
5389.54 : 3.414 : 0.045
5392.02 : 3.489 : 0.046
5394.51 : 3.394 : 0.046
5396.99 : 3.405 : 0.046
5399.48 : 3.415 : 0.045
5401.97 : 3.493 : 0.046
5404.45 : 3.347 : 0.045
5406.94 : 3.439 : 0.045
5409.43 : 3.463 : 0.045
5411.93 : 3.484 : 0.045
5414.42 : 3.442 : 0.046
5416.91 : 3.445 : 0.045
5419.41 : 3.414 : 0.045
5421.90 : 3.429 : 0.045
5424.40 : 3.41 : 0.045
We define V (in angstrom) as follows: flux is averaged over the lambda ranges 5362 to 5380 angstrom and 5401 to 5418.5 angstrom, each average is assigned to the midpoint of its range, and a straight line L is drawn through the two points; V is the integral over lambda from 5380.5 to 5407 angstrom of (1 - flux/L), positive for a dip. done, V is 0.2 angstrom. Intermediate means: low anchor 3.47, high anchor 3.44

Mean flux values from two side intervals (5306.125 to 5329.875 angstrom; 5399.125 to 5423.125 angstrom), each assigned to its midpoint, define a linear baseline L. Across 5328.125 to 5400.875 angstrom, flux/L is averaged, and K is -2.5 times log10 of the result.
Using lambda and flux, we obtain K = 0.01 mag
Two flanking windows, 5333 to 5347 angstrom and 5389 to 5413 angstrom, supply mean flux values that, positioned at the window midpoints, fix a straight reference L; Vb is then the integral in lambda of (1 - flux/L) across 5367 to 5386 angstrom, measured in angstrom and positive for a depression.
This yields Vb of -0.2 angstrom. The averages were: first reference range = 3.48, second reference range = 3.43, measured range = 3.48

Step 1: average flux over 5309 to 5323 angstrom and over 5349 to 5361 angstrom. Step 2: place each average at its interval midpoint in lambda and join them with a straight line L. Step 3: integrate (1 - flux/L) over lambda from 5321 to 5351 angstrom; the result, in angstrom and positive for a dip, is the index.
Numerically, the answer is 0.3 angstrom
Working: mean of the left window 3.54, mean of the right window 3.48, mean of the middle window 3.48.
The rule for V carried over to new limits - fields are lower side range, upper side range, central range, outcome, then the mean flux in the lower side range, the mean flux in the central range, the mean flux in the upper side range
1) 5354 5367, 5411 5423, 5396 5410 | 0.1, 3.47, 3.43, 3.44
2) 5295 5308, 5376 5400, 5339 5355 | 0.0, 3.5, 3.47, 3.44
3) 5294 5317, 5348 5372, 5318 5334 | 0.0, 3.52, 3.49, 3.47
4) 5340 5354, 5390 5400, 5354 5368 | 0.0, 3.47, 3.47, 3.42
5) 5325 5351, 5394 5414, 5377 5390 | 0.0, 3.47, 3.45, 3.43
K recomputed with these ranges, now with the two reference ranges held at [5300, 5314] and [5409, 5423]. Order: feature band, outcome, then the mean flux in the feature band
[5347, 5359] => 0.00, 3.47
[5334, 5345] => 0.00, 3.48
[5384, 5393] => 0.01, 3.43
